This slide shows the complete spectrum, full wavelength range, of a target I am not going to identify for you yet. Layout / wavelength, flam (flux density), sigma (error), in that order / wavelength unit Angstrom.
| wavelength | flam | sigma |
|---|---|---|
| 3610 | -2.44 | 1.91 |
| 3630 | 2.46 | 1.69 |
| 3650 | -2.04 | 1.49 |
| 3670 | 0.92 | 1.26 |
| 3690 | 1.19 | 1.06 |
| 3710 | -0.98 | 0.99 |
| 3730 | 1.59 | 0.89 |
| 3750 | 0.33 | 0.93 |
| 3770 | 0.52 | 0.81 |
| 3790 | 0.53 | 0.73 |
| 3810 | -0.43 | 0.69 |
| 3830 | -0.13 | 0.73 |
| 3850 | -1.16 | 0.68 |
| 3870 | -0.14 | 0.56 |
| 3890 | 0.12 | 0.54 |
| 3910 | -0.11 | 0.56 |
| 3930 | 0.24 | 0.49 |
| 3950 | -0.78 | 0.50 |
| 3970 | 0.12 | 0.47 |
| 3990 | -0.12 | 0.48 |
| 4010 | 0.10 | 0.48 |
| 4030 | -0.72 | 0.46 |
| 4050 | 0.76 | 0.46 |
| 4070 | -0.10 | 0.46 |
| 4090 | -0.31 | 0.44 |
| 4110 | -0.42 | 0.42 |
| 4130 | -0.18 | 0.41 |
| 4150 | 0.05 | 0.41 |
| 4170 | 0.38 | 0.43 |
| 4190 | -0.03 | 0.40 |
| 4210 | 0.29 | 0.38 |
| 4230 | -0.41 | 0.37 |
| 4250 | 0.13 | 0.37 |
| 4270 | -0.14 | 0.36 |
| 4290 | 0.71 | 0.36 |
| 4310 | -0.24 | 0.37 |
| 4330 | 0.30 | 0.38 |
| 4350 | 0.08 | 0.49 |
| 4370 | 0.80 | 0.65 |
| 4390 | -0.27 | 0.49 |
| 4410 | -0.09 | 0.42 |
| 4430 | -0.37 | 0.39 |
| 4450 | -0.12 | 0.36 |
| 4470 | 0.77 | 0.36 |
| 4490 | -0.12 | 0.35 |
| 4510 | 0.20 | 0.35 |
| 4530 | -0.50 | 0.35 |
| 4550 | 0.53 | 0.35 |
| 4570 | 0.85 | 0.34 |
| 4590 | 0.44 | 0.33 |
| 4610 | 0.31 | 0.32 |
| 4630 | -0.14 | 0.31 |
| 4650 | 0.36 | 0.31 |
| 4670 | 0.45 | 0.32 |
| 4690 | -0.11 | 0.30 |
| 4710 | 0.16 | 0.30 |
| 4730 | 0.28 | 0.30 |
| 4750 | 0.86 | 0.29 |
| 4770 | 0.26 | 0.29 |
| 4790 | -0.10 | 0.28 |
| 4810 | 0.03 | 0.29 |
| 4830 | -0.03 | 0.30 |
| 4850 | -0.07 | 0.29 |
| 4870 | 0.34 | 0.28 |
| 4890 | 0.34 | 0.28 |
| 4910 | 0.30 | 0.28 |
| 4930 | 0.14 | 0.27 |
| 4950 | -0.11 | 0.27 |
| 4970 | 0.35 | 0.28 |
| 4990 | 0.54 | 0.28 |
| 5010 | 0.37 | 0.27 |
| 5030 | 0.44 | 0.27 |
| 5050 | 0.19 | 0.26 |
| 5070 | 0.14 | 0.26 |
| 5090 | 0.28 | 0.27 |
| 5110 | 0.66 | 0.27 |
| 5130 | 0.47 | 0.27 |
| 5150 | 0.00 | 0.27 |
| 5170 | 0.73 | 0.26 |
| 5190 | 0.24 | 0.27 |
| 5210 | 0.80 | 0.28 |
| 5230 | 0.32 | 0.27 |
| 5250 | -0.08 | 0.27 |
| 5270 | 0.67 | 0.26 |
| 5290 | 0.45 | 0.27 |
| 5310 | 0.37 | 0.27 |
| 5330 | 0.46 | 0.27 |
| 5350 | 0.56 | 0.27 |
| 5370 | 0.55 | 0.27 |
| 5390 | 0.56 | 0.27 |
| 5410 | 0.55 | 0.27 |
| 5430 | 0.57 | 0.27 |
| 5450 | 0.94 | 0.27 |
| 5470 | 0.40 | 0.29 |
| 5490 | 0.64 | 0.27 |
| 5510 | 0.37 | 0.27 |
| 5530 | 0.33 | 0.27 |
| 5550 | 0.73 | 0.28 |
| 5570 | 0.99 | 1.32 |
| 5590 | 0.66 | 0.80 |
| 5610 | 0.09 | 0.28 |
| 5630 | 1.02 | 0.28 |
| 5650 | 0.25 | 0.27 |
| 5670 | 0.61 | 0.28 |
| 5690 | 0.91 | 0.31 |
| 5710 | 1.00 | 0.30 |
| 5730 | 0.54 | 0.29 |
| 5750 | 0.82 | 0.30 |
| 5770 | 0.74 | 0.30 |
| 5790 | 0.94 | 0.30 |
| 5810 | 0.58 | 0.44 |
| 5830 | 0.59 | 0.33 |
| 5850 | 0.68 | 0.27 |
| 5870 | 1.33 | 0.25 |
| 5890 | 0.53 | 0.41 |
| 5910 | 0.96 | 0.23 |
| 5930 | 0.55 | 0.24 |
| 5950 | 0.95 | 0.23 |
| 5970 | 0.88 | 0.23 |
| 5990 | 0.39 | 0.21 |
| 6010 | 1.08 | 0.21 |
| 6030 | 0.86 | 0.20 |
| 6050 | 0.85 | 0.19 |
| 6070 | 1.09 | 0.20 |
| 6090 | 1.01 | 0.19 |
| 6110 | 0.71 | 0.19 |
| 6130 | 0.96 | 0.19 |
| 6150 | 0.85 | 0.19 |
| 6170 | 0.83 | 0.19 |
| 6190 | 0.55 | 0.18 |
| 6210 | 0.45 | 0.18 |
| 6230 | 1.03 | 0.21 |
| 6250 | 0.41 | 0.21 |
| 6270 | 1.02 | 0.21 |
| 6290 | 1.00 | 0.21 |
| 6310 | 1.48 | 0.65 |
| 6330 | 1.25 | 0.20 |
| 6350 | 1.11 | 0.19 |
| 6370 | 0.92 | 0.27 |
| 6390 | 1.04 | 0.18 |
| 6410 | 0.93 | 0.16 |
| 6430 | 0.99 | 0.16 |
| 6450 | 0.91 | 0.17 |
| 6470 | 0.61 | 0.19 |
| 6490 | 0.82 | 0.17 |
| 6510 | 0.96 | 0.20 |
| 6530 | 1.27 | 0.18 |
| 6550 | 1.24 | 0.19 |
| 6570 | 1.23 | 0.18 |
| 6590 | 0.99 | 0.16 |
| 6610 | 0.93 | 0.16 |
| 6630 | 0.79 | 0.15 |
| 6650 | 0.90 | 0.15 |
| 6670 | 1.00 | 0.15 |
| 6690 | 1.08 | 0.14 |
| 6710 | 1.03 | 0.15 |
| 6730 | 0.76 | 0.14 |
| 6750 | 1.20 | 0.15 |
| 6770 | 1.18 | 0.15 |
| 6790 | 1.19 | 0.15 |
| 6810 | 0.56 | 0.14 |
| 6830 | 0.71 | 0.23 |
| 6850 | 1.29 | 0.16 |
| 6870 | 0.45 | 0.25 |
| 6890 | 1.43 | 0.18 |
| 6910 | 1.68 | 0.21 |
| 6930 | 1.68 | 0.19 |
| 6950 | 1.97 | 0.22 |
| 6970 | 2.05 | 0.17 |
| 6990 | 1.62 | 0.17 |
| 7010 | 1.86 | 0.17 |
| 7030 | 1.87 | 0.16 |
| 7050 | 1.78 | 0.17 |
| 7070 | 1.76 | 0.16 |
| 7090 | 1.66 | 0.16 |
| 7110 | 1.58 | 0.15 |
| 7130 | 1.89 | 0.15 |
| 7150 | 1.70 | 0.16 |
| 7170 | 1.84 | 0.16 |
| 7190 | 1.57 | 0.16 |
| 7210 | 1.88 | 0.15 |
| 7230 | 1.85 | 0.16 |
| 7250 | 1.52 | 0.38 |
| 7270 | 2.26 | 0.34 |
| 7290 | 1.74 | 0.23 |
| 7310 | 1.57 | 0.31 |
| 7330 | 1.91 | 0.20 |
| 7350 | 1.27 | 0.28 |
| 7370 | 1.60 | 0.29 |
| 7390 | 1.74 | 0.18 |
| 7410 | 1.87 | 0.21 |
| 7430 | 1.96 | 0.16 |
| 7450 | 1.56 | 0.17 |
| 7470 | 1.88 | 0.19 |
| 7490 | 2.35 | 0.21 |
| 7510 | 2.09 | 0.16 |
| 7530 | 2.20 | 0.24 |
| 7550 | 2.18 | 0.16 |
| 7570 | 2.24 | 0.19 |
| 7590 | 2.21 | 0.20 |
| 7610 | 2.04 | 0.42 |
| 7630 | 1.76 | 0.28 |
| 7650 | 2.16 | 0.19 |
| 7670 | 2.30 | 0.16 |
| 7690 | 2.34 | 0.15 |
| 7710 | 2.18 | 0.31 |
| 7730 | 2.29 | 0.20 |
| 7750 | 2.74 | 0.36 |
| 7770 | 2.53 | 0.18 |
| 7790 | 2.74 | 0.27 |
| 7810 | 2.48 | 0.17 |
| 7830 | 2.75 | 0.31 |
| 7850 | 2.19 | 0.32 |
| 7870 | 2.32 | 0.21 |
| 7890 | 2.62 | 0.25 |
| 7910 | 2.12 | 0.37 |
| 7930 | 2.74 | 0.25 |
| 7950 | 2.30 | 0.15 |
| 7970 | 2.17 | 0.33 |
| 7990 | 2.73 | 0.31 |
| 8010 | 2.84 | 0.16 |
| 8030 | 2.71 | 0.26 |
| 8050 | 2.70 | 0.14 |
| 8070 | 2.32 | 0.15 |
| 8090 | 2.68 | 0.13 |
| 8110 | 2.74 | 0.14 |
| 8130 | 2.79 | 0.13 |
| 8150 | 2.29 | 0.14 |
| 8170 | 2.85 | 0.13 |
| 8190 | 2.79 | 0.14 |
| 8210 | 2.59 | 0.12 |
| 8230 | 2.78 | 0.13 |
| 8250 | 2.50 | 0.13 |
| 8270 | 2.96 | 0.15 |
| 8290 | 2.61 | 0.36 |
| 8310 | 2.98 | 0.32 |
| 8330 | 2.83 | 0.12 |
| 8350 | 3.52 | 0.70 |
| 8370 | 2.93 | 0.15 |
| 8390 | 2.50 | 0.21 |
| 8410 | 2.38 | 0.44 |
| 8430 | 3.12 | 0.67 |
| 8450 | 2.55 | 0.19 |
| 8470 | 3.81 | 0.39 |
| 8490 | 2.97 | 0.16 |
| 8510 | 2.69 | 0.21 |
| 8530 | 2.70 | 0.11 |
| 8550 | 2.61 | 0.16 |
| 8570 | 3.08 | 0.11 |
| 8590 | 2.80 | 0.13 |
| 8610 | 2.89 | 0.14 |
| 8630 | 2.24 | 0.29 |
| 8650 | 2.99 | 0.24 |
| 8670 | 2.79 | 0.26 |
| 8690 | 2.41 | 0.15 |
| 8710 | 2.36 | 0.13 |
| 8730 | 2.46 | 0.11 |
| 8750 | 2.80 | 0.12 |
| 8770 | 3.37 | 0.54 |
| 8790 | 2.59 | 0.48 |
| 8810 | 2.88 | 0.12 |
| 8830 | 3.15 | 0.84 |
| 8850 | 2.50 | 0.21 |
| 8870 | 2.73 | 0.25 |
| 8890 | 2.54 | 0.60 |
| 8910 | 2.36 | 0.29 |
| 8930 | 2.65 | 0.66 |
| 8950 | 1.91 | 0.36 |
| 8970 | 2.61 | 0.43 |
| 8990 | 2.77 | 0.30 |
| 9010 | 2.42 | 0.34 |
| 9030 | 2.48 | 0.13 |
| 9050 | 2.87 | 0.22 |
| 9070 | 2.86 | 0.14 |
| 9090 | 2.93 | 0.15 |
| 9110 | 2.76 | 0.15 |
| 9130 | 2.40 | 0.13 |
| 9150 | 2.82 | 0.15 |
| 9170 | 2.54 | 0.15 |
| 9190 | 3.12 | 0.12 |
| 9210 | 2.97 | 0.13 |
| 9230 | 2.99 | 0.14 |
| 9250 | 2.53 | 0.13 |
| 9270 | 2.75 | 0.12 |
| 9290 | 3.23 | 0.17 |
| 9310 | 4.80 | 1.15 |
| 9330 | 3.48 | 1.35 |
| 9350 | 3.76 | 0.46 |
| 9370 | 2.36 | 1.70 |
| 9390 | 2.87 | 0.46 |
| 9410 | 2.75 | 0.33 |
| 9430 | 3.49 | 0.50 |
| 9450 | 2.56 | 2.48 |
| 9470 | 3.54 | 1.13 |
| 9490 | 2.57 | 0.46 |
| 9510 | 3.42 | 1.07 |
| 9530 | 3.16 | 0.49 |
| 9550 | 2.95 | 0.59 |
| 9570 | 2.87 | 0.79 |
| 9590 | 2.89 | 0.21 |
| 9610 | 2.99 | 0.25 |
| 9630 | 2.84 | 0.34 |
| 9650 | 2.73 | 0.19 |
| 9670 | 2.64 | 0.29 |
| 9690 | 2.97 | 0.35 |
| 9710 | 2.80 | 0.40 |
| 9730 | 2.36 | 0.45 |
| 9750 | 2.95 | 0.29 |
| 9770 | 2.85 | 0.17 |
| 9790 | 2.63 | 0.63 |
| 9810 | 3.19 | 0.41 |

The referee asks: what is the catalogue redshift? 0.731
